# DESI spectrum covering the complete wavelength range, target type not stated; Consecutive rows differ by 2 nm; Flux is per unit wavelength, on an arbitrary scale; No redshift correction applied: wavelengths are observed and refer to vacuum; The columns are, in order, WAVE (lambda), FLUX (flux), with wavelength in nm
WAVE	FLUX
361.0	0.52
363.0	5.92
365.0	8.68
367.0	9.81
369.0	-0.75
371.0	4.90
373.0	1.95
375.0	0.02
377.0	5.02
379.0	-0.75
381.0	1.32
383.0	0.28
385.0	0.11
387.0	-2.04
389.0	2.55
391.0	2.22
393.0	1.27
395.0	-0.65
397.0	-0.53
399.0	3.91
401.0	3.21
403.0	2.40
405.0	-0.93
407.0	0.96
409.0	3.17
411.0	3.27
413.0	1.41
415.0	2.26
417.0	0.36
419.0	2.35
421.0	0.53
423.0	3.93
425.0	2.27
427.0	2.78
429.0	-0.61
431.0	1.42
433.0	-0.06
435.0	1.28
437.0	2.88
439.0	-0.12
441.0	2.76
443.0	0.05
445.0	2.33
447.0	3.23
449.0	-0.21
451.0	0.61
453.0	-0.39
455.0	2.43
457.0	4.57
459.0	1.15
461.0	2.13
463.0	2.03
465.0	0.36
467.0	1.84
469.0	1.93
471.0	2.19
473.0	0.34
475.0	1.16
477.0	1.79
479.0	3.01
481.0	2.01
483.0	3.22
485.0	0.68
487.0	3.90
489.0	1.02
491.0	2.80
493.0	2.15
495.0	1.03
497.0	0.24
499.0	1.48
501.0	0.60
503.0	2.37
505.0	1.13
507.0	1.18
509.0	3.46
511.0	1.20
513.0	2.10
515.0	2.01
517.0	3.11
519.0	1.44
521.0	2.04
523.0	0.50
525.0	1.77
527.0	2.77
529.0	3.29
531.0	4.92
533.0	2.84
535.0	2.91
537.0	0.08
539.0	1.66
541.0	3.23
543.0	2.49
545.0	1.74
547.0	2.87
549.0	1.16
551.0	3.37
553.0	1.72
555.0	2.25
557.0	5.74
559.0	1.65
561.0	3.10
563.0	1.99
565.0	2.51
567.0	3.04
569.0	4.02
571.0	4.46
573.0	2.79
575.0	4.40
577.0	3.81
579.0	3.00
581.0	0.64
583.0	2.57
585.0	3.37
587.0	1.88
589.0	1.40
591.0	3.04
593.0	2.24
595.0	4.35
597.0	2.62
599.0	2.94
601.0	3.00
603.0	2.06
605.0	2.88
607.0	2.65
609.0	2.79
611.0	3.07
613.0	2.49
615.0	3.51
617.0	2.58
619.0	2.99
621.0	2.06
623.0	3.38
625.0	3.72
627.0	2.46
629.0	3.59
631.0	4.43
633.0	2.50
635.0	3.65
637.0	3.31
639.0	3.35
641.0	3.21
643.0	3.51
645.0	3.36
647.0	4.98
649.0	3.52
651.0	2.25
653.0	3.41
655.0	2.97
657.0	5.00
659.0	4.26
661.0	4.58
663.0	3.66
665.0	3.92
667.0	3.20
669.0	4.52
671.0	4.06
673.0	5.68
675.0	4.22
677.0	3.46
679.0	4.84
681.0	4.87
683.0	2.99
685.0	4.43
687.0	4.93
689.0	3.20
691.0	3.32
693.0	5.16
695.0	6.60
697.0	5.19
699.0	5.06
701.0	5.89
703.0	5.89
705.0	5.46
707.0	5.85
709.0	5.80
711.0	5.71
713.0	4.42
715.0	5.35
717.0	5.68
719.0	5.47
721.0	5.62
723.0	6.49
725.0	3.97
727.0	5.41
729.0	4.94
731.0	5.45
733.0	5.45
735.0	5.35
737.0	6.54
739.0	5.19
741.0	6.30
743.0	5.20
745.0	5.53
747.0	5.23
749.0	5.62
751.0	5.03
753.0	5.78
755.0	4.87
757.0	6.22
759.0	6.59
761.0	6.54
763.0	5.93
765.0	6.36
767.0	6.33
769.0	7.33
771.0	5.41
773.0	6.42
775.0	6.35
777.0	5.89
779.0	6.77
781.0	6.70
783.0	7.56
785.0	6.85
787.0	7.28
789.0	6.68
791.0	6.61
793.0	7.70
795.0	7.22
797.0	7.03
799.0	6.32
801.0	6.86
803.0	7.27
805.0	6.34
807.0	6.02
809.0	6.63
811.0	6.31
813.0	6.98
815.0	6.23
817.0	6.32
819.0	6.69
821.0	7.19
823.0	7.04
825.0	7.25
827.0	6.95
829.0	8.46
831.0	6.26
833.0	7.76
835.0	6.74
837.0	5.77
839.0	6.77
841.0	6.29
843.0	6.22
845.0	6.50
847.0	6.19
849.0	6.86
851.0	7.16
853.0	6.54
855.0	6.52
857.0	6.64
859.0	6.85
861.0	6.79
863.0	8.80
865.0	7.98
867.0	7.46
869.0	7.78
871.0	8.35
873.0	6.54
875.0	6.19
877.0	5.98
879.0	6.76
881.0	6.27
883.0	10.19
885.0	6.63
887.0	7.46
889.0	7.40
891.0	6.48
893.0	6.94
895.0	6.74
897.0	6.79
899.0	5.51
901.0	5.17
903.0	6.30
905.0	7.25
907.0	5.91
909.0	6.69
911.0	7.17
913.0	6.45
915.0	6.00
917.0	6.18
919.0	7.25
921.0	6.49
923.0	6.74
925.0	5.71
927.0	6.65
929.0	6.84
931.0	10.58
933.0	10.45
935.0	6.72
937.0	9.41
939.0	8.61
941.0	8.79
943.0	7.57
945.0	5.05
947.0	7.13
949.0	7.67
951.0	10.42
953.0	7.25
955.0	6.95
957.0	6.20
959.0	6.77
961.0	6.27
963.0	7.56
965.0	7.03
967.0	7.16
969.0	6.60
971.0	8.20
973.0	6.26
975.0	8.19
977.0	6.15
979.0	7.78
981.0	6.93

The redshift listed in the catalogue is 0.737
